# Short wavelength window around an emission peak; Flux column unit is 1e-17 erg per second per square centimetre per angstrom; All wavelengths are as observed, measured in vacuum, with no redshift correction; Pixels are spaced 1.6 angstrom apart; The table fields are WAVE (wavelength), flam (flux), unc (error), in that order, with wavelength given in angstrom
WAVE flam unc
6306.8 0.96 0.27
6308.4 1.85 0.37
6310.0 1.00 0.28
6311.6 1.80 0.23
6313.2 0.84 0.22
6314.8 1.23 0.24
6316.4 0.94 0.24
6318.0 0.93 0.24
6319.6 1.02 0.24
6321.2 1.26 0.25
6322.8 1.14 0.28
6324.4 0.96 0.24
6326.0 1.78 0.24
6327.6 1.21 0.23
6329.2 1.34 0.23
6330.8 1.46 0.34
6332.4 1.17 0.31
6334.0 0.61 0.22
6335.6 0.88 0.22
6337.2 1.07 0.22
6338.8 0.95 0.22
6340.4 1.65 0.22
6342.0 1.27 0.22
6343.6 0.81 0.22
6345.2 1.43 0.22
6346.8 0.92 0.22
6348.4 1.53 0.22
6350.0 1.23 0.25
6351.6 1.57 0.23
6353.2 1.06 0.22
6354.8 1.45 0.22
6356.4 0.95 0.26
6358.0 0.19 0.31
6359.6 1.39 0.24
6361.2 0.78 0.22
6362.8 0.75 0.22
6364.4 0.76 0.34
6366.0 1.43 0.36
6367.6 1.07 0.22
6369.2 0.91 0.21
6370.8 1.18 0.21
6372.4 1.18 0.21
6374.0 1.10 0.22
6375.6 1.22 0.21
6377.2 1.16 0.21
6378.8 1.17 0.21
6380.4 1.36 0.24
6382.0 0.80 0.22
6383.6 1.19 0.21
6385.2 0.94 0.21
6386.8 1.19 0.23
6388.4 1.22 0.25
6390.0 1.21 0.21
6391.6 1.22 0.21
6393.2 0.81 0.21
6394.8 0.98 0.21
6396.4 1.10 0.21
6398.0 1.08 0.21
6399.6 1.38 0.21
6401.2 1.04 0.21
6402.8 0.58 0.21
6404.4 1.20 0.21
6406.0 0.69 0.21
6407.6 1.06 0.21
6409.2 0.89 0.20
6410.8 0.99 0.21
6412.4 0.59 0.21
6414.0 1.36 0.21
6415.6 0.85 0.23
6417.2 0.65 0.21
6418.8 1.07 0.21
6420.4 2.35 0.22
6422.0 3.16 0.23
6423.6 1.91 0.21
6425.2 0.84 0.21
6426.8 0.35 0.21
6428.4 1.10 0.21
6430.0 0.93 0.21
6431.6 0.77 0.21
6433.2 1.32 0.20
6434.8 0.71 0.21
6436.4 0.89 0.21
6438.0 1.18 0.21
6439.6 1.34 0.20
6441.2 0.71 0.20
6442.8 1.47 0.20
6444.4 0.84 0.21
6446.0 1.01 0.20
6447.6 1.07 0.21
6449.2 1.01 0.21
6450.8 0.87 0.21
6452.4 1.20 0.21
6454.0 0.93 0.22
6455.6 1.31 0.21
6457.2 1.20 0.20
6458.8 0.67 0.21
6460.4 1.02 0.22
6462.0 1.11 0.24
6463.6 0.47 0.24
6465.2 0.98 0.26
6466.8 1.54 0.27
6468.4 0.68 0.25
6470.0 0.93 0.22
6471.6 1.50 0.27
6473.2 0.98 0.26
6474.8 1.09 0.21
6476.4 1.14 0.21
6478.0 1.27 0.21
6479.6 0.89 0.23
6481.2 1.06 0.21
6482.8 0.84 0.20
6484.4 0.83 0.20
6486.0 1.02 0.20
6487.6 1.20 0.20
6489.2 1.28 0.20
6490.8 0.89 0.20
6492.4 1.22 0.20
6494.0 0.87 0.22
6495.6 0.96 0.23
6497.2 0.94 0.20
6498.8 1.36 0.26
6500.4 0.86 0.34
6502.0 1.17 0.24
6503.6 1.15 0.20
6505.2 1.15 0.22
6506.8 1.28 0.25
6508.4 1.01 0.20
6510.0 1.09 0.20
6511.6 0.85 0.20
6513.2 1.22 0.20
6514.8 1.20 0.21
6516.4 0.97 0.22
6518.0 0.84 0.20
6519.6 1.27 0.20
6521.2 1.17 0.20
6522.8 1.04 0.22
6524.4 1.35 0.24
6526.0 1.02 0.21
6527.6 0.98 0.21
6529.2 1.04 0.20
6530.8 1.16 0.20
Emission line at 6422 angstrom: Hgamma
